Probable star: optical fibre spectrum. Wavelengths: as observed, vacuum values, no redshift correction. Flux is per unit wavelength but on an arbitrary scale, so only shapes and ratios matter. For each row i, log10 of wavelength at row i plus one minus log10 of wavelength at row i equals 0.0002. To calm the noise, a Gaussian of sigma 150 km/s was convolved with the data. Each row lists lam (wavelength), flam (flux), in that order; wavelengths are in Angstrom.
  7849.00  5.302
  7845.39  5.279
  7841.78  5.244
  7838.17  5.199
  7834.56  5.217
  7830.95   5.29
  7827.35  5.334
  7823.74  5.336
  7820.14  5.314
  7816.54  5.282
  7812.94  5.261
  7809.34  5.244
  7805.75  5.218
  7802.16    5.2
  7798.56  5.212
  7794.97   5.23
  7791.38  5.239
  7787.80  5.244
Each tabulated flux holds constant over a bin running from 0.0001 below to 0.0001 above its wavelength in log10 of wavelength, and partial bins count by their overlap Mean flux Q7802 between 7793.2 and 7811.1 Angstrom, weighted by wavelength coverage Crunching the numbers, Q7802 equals 5.22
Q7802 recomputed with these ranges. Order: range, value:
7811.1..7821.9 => 5.28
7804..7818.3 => 5.25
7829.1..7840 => 5.24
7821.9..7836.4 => 5.29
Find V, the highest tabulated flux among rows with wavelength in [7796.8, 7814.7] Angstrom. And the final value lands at 5.261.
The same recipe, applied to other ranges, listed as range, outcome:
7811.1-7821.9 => 5.314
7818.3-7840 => 5.336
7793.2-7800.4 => 5.23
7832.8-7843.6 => 5.244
